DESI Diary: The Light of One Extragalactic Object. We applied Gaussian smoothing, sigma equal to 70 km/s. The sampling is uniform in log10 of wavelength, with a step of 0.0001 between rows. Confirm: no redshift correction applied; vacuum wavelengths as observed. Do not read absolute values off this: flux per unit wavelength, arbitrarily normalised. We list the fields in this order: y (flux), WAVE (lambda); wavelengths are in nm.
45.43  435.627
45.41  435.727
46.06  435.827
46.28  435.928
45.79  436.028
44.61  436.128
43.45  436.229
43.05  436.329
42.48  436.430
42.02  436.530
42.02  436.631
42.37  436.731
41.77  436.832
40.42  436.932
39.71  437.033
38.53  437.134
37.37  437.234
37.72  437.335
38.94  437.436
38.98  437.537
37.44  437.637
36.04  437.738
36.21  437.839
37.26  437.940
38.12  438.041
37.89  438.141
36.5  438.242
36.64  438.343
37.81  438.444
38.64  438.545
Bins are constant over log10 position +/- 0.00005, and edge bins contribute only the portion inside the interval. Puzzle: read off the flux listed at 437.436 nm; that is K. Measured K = 38.94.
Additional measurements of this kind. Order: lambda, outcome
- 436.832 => 41.77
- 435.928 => 46.28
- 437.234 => 37.37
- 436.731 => 42.37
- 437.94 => 37.26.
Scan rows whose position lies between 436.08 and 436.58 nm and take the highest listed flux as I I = 44.61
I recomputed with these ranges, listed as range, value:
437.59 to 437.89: 37.44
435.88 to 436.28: 46.28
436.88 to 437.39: 40.42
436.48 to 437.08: 42.37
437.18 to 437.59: 38.98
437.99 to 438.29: 38.12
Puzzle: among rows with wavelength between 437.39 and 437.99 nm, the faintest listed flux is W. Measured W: 36.04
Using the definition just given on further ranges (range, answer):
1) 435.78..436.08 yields 45.79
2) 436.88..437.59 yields 37.37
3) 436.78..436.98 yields 40.42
